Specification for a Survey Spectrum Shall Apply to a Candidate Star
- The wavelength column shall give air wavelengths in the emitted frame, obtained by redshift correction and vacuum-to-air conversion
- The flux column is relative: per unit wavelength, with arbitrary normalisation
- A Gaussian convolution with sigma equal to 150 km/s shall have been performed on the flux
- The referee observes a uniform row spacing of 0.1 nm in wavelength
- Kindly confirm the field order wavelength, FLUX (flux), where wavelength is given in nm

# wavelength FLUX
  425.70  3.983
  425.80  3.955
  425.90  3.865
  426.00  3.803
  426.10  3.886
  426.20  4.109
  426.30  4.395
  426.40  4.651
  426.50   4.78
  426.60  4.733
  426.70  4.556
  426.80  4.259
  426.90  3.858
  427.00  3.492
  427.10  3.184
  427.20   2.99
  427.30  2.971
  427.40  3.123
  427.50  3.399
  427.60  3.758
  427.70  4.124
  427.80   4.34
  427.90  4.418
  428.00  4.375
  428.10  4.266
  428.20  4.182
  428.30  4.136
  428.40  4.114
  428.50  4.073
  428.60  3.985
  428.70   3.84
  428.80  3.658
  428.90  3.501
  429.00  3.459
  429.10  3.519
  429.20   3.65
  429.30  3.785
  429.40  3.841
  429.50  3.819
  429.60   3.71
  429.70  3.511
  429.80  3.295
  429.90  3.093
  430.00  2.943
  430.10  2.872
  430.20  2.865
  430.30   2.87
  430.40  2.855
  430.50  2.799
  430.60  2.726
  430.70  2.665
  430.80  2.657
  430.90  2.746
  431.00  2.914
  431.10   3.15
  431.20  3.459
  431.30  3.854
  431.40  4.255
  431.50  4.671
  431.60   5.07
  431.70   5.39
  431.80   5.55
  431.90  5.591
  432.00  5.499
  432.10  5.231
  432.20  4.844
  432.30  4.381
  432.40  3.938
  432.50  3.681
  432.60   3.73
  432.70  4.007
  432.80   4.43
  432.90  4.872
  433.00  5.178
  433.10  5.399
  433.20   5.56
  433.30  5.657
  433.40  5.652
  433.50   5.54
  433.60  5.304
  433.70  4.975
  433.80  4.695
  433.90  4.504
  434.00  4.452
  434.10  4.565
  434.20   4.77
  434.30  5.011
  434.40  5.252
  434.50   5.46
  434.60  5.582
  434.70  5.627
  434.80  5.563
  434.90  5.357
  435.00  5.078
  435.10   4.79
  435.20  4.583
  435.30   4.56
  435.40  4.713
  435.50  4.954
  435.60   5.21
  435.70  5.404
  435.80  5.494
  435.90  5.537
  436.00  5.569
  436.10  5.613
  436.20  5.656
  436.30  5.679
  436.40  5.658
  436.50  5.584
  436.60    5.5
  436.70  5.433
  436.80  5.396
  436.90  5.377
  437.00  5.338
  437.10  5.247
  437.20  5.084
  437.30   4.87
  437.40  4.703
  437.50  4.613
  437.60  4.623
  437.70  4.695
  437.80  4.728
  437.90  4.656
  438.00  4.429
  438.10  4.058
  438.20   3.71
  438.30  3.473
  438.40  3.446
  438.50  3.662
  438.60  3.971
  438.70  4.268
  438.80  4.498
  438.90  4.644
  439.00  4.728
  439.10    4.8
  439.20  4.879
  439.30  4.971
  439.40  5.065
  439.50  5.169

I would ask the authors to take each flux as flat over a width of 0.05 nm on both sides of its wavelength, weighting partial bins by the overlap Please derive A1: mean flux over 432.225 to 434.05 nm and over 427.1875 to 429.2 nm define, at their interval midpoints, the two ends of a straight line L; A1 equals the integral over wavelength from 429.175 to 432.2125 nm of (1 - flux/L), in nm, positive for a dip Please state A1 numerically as 0.41 nm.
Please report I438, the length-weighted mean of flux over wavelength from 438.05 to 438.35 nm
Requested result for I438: 3.75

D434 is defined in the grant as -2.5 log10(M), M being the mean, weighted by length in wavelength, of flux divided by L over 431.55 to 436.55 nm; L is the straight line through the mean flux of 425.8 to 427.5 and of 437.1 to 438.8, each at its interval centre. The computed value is -0.210 mag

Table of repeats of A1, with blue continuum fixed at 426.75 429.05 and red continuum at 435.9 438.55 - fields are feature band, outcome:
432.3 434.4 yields -0.168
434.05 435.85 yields -0.189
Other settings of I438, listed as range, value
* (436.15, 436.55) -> 5.64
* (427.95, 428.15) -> 4.32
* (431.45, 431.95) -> 5.25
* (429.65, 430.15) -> 3.14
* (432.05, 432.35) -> 4.82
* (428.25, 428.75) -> 4.03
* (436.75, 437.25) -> 5.29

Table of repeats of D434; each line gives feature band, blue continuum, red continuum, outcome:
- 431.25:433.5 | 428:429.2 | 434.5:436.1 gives -0.05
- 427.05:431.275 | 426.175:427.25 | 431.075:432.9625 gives 0.23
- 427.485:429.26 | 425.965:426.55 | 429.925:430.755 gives -0.12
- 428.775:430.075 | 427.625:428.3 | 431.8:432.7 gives 0.24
